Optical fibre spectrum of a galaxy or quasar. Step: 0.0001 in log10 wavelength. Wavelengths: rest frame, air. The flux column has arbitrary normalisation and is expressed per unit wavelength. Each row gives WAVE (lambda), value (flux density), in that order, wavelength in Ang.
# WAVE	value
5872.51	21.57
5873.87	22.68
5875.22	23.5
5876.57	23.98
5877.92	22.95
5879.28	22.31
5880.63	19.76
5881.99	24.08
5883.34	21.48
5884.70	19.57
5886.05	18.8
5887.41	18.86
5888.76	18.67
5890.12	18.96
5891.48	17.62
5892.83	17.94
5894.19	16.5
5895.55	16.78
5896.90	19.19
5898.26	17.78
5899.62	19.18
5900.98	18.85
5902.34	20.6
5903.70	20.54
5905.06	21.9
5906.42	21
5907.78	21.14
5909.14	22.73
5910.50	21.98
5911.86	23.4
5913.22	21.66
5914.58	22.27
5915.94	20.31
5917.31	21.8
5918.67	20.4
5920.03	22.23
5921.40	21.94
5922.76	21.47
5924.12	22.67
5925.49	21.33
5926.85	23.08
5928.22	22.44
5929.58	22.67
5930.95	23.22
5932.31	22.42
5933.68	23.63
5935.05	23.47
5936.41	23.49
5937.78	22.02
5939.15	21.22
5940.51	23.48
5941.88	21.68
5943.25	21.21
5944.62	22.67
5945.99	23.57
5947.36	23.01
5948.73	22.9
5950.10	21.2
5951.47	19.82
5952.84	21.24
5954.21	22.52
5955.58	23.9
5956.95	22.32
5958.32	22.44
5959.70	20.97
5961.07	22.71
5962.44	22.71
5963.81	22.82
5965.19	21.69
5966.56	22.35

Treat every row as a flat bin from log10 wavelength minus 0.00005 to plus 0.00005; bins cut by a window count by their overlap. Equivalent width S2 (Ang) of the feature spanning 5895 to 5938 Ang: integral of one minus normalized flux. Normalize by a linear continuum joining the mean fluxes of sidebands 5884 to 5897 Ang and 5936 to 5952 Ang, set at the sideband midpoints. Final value -2.8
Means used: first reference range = 18.3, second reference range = 22.2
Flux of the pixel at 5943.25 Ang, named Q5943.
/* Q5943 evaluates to 21.21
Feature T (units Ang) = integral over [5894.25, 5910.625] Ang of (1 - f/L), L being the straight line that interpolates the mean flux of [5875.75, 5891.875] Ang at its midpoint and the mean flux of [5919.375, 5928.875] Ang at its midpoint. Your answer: 1.1 Ang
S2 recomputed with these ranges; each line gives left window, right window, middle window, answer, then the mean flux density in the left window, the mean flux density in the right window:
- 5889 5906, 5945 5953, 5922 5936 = -1.3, 18.8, 22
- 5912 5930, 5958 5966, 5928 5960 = -0.5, 21.9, 22.2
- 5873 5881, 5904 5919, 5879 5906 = 3.4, 22.6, 21.7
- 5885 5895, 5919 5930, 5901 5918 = -0.9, 18.2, 22.2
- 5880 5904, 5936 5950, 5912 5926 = -0.5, 19.1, 22.4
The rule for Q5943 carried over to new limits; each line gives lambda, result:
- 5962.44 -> 22.71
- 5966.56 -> 22.35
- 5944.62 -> 22.67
